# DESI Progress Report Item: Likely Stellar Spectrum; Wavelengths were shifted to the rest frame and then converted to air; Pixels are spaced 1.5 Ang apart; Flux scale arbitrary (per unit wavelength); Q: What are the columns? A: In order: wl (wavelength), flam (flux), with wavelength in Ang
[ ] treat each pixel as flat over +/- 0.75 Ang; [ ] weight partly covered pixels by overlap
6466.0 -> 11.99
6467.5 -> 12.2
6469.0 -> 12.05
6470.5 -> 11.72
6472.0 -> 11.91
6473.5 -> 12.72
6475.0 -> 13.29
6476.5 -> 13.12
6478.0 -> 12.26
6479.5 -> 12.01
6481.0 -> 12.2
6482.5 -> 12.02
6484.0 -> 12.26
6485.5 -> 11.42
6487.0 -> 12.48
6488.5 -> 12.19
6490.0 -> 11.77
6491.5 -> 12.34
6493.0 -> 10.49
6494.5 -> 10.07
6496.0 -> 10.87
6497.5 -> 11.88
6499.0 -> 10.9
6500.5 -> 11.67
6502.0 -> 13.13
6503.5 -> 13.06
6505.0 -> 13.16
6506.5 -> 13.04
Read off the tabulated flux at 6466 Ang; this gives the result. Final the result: 11.99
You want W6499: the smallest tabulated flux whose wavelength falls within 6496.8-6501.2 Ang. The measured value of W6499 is 10.9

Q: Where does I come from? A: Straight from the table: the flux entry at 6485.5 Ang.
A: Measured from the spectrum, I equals 11.42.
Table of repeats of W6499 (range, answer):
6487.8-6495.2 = 10.07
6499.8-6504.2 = 11.67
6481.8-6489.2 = 11.42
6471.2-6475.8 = 11.91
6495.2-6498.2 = 10.87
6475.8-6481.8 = 12.01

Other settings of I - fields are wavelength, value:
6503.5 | 13.06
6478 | 12.26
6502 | 13.13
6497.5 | 11.88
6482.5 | 12.02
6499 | 10.9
